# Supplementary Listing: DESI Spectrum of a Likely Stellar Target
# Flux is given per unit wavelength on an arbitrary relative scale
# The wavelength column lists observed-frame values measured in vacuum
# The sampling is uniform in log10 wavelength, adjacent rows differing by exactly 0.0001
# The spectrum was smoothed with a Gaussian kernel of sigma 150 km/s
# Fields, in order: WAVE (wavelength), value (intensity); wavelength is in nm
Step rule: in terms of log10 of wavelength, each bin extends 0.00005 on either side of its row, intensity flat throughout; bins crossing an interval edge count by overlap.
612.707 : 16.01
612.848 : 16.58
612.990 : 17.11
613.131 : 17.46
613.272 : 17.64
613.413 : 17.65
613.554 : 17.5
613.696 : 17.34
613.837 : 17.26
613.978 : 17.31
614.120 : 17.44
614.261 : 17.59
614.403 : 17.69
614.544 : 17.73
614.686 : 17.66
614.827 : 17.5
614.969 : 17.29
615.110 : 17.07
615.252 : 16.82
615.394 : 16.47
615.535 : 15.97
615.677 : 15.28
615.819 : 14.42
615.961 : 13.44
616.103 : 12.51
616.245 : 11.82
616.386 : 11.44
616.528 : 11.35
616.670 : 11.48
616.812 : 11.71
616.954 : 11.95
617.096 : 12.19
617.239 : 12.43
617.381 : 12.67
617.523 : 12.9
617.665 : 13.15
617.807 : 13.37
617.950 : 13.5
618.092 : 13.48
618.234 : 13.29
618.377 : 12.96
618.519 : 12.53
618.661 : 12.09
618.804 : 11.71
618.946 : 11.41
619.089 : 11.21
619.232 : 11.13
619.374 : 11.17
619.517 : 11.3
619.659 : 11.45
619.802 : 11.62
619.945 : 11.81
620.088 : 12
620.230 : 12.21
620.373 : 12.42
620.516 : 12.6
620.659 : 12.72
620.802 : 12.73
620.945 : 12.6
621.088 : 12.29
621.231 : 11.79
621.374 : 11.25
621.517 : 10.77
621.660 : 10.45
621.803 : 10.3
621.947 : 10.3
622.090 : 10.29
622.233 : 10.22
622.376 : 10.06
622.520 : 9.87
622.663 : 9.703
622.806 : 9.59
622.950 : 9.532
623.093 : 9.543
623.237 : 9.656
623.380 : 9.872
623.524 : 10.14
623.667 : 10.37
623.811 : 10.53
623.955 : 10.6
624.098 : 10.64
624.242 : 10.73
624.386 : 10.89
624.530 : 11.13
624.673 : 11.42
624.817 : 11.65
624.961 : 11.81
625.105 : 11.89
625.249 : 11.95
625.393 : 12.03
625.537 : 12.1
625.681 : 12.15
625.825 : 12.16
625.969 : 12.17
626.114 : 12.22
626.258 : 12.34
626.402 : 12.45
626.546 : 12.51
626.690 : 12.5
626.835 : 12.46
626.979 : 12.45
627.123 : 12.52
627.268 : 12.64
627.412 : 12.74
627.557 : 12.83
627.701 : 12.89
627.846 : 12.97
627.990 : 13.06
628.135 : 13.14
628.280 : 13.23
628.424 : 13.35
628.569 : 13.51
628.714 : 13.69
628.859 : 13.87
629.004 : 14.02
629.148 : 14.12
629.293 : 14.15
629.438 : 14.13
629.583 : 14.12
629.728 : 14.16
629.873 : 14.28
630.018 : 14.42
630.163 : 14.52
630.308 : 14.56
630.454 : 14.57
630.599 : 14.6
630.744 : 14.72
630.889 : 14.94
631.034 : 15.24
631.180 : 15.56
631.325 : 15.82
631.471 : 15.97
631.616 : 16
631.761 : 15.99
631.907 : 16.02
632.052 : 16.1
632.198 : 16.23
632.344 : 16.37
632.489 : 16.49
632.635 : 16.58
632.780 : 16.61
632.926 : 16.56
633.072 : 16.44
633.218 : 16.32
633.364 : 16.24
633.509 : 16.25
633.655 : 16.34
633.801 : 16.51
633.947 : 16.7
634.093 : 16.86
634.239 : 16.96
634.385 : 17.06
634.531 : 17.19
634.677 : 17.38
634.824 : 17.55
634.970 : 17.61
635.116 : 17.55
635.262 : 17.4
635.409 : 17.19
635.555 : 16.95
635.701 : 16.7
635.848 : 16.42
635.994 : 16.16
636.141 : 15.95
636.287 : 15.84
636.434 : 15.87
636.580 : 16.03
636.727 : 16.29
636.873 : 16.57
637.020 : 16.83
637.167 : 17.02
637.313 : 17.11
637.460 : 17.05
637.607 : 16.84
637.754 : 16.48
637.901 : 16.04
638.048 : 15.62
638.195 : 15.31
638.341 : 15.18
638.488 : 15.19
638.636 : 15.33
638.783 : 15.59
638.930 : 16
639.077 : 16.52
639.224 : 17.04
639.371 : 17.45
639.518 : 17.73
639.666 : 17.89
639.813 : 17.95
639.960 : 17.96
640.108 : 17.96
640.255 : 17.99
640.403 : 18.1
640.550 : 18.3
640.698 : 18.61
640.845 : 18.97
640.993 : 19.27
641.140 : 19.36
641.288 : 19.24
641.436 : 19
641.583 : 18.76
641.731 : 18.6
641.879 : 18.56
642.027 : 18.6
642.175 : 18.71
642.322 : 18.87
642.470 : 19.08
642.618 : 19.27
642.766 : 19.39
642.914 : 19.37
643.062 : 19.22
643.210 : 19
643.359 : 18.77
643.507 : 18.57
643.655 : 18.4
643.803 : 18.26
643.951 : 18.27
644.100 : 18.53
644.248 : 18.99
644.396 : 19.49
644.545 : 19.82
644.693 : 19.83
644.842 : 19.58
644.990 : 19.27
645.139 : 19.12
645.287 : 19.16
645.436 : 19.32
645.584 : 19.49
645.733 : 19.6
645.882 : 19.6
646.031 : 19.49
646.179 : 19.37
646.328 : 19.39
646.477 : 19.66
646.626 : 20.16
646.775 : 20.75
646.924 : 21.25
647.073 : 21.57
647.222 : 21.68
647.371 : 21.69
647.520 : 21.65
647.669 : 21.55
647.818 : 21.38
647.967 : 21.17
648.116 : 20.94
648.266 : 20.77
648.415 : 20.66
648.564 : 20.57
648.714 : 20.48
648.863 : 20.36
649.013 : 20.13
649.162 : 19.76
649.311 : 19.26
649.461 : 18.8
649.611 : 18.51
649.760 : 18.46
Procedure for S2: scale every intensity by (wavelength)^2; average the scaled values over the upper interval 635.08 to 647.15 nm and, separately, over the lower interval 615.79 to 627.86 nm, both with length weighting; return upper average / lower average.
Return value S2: 1.6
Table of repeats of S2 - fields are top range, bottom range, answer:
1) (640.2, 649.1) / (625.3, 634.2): 1.43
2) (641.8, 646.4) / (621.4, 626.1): 1.89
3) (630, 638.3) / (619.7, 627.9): 1.47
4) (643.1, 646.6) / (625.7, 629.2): 1.57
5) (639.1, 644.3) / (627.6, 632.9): 1.31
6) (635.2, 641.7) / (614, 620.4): 1.35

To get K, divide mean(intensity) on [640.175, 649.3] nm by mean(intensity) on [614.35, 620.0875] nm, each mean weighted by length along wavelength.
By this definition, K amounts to 1.46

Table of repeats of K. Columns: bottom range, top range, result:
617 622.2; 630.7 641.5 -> 1.40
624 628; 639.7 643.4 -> 1.55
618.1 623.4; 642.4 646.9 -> 1.71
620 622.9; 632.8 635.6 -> 1.51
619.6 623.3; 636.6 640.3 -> 1.51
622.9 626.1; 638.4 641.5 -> 1.60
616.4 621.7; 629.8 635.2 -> 1.33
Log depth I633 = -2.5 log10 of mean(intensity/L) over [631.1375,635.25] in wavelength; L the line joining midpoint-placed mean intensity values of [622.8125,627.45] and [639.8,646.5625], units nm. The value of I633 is -0.12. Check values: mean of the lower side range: 11.5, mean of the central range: 16.6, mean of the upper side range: 19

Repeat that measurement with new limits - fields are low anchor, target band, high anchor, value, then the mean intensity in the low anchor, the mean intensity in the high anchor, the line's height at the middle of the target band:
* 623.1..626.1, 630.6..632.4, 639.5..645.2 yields -0.113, 11.2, 18.8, 14.1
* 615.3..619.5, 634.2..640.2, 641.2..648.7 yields 0.063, 12.7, 19.7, 17.7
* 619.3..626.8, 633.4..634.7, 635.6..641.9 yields -0.095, 11.3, 17.1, 15.4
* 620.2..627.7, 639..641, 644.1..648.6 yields -0.013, 11.4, 20.2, 17.7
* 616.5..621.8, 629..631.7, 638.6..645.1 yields 0.035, 12.1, 18.5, 15.2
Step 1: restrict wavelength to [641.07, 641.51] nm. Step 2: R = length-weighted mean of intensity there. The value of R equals 19.2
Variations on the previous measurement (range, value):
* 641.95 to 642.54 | 18.8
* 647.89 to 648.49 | 20.9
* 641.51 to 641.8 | 18.7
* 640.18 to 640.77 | 18.2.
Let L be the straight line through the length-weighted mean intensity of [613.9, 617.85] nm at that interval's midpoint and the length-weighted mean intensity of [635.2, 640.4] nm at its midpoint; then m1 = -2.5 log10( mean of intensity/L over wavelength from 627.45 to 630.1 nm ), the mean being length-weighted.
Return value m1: 0.16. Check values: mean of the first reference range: 14.6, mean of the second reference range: 16.6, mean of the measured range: 13.7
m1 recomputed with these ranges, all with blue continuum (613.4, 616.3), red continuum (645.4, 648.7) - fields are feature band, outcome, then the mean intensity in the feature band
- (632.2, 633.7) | 0.14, 16.4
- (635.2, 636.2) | 0.15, 16.7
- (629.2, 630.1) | 0.27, 14.2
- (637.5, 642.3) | 0.12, 17.5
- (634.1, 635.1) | 0.10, 17.3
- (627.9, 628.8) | 0.33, 13.3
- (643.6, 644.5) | 0.08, 18.7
